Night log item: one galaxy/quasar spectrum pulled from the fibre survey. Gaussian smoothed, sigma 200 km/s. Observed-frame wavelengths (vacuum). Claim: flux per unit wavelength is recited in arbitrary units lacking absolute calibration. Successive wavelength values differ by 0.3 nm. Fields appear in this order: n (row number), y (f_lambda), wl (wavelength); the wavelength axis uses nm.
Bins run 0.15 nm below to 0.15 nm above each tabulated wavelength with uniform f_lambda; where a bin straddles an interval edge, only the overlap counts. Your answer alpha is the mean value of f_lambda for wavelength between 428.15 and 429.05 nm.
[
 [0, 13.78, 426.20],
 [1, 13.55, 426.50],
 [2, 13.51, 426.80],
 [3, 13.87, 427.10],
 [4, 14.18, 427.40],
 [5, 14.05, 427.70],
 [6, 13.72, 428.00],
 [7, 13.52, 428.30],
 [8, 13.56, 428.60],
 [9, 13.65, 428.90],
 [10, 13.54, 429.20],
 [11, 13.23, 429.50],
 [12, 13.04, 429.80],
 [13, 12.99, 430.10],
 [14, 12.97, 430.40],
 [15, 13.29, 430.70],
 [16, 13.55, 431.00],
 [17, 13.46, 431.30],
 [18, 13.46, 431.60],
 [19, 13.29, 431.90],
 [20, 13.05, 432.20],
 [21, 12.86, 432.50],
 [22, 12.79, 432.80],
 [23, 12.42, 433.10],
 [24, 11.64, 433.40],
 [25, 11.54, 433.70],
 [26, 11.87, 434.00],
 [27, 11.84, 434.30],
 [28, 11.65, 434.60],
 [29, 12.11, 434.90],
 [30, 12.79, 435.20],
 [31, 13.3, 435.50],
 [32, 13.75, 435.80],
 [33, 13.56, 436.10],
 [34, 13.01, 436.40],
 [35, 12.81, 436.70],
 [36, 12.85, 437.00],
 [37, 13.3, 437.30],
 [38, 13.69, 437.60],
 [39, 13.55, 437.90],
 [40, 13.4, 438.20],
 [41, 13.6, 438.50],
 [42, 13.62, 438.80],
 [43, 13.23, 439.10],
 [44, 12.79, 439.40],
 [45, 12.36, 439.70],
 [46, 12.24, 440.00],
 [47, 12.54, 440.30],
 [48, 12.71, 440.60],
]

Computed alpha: 13.6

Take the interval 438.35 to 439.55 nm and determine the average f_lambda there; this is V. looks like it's 13.3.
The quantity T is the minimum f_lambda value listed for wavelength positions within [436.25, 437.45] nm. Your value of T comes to 12.81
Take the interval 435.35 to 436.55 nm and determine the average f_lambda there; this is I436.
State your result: 13.4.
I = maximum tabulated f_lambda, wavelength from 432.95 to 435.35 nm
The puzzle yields 12.79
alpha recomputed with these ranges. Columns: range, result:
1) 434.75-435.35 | 12.4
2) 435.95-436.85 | 13.1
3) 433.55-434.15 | 11.7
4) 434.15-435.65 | 12.3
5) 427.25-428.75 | 13.8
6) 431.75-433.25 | 12.9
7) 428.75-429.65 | 13.5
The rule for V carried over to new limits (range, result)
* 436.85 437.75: 13.3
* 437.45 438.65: 13.6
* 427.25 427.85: 14.1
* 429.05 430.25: 13.2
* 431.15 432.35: 13.3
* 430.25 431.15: 13.3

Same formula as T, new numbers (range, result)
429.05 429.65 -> 13.23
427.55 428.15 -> 13.72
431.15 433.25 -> 12.42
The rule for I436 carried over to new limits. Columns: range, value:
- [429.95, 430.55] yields 13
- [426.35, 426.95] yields 13.5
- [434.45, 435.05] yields 11.9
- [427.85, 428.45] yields 13.6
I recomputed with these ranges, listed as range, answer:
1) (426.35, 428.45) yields 14.18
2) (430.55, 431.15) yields 13.55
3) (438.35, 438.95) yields 13.62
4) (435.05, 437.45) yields 13.75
